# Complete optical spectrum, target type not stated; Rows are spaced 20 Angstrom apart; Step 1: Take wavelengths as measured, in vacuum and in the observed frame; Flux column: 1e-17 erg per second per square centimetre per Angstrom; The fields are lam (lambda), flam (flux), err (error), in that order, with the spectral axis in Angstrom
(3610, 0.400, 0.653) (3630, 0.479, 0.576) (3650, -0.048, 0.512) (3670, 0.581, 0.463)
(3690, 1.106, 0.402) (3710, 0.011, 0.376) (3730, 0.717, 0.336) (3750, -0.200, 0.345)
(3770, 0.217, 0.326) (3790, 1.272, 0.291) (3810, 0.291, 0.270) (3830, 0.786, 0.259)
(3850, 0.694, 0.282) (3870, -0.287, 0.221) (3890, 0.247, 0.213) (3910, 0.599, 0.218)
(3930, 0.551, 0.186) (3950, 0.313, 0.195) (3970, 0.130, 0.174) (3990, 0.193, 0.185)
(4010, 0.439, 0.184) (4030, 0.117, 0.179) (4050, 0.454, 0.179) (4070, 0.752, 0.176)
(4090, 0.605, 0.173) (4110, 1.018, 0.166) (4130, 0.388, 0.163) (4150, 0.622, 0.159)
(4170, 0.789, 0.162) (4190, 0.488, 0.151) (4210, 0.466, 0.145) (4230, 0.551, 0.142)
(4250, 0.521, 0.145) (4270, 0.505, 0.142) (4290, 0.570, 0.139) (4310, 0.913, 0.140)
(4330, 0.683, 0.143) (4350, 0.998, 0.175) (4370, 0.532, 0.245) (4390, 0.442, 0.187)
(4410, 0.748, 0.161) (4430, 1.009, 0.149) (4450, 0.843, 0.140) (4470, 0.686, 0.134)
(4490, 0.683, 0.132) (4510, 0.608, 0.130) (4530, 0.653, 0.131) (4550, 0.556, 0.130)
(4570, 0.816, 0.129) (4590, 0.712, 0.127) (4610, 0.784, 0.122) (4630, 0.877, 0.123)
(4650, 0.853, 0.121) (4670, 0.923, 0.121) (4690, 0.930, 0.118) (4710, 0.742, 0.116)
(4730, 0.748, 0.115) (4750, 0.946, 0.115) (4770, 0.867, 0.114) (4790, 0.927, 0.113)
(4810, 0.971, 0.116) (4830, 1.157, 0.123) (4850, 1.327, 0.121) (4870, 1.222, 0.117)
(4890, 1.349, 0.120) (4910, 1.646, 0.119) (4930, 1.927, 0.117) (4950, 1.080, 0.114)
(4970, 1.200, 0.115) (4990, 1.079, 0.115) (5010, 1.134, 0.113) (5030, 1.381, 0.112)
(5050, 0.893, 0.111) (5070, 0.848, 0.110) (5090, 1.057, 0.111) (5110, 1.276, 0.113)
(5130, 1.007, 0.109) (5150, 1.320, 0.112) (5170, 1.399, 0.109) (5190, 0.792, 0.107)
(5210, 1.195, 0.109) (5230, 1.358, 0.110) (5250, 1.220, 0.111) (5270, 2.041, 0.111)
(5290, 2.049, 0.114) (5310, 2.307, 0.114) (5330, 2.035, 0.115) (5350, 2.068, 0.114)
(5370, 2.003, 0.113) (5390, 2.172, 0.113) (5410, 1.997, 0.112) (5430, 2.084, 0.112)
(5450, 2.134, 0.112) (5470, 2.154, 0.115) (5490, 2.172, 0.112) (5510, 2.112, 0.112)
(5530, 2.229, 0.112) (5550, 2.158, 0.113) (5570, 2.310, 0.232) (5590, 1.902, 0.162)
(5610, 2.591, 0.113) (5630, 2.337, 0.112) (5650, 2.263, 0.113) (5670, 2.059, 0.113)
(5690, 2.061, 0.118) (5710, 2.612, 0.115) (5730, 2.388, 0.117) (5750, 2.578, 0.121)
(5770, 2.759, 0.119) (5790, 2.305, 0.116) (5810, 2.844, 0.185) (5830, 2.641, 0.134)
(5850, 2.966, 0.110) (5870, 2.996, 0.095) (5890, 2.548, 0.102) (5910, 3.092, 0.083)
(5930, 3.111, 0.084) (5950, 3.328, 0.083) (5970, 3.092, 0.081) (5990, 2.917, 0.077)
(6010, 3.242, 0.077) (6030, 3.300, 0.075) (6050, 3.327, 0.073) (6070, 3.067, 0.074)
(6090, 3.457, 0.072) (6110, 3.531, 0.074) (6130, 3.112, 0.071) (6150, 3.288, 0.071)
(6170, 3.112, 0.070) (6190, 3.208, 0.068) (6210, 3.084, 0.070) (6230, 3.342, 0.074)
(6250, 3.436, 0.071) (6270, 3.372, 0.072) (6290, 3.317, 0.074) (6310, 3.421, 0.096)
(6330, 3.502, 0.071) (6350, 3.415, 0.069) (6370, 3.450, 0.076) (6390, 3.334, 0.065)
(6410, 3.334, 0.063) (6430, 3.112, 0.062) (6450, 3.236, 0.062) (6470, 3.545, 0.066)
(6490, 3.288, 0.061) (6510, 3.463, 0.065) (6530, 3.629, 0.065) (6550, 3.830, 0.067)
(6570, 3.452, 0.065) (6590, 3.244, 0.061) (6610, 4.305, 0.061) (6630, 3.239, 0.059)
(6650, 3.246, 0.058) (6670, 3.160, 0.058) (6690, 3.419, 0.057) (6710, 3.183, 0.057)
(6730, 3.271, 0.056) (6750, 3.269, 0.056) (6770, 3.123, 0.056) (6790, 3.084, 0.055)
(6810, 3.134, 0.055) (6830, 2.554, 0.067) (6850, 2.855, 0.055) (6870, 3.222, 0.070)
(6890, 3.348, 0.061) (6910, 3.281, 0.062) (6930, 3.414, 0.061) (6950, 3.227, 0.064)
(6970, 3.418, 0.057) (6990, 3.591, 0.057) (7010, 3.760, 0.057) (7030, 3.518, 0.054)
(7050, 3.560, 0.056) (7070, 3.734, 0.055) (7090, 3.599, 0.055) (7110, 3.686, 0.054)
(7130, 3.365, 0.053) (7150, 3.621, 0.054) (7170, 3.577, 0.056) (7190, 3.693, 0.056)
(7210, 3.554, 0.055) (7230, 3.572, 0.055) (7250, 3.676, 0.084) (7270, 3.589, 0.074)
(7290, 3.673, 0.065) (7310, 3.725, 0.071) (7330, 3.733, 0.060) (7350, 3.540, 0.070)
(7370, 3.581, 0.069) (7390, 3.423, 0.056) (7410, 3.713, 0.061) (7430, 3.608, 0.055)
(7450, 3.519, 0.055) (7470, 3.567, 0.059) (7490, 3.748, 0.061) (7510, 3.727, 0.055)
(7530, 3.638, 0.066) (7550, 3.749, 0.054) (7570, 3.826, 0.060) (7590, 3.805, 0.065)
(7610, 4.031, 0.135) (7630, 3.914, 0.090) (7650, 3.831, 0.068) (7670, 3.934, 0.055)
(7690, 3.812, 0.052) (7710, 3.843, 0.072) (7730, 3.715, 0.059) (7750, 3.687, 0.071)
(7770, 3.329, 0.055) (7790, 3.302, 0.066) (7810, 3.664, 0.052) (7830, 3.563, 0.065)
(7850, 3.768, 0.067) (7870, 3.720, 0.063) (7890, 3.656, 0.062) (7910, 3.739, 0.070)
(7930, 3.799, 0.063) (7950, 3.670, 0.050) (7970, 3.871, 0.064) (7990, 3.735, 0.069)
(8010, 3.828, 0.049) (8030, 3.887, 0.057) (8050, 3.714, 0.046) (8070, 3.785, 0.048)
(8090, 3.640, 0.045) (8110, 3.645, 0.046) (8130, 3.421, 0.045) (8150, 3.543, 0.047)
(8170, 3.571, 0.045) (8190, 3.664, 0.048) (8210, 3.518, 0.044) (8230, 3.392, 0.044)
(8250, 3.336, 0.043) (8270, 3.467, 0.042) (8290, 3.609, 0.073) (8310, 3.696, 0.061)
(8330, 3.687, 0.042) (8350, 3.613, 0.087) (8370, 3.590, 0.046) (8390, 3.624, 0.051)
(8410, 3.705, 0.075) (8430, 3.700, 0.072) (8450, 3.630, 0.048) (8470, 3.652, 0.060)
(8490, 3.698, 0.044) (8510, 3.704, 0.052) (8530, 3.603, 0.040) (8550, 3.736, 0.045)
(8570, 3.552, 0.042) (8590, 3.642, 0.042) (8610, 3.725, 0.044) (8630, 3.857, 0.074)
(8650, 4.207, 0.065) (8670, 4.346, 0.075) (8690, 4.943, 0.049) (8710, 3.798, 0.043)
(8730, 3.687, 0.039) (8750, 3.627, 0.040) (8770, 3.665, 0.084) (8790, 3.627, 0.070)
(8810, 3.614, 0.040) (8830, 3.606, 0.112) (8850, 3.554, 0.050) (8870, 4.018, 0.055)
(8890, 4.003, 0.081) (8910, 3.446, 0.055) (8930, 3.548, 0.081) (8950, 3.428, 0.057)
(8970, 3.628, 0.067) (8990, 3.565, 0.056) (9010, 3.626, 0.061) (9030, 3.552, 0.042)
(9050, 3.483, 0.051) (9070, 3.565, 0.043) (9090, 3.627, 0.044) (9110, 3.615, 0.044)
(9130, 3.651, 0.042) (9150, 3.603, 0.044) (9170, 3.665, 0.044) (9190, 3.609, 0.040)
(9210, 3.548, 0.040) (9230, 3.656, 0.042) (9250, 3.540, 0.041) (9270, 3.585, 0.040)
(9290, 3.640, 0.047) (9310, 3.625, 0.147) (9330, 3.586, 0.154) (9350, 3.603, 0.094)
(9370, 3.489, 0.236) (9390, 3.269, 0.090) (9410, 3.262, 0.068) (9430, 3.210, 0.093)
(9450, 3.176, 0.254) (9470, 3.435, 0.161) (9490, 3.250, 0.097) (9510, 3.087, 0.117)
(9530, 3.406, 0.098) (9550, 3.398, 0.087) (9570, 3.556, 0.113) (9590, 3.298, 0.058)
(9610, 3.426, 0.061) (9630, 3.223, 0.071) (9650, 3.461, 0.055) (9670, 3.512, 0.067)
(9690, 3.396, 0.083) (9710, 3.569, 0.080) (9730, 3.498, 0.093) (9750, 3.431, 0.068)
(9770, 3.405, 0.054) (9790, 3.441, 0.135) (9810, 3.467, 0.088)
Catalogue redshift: 0.320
